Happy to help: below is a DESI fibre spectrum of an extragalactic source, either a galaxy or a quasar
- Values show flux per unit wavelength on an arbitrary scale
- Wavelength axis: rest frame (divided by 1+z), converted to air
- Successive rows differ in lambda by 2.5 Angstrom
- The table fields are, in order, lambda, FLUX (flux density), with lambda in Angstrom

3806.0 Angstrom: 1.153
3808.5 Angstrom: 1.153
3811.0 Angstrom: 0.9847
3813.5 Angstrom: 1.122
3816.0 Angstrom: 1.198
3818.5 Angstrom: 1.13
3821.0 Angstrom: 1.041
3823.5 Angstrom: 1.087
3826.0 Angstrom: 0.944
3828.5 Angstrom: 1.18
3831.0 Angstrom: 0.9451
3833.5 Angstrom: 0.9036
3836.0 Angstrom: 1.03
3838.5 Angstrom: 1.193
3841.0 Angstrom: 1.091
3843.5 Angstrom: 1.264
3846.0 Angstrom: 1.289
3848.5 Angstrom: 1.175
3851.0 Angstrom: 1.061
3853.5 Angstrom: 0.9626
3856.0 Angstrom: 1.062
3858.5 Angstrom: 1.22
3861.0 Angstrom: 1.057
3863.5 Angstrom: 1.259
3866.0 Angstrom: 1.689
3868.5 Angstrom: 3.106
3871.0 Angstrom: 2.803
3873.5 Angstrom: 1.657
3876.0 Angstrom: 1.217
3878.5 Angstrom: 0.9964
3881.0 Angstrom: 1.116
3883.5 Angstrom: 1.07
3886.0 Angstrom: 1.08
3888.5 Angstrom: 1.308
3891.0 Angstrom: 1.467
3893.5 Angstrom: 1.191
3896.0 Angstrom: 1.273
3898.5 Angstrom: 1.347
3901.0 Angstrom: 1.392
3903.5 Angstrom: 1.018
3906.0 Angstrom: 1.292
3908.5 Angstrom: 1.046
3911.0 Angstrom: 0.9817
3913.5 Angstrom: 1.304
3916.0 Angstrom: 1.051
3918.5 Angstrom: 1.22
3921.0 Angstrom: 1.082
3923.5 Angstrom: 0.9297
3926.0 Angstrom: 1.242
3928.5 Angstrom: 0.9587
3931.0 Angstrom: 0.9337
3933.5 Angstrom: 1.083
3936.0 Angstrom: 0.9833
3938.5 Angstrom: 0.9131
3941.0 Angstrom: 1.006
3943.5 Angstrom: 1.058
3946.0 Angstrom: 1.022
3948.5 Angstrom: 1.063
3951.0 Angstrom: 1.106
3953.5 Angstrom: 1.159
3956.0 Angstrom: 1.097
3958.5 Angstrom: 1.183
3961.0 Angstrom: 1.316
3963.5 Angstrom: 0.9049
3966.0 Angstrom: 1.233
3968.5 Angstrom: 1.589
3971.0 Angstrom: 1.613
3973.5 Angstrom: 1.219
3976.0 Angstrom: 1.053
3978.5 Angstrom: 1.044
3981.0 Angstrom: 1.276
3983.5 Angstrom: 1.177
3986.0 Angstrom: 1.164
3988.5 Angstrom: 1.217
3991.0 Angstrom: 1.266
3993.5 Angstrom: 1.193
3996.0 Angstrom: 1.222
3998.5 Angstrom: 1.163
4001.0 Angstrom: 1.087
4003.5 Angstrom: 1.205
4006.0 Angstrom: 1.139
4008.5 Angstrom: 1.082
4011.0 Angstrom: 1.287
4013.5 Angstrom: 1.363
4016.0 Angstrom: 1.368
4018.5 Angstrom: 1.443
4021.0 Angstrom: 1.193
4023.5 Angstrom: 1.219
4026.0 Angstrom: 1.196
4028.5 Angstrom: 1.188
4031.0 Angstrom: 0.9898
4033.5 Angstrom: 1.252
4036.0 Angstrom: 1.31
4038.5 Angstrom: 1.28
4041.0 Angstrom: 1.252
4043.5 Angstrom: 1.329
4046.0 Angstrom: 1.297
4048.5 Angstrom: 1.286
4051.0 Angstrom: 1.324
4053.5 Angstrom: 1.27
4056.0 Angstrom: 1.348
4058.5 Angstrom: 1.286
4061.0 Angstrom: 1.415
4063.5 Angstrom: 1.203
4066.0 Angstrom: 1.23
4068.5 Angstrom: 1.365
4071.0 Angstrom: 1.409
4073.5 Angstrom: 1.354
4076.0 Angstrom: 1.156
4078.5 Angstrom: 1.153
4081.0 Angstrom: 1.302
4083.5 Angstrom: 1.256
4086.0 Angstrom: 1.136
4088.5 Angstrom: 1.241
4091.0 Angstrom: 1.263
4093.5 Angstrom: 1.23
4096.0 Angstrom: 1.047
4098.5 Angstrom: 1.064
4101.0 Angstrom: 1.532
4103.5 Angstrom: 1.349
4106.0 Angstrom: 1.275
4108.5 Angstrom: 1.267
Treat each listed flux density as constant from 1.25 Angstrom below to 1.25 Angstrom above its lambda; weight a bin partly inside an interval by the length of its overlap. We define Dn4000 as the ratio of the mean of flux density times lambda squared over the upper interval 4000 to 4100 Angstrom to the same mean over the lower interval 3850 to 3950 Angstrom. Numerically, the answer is 1.09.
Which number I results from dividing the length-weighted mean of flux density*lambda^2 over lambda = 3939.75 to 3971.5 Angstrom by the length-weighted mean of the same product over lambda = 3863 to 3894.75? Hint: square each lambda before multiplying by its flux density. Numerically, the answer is 0.79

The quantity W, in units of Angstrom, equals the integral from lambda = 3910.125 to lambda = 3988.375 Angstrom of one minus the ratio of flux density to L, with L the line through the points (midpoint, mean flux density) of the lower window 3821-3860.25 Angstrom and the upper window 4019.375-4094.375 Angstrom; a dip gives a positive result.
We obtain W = 3.1 Angstrom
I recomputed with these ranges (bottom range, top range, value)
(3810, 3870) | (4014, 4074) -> 1.17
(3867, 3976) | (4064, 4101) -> 1.08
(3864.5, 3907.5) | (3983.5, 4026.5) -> 0.89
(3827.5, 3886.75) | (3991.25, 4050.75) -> 1.02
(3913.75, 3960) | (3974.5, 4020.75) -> 1.17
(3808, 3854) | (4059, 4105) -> 1.31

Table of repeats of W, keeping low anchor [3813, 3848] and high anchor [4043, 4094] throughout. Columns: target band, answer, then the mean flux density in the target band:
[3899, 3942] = 2.90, 1.09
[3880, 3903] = -1.91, 1.24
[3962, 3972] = -1.03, 1.33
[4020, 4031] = 0.63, 1.18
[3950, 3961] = 0.35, 1.16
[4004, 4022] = -0.41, 1.27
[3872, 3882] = -1.34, 1.29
